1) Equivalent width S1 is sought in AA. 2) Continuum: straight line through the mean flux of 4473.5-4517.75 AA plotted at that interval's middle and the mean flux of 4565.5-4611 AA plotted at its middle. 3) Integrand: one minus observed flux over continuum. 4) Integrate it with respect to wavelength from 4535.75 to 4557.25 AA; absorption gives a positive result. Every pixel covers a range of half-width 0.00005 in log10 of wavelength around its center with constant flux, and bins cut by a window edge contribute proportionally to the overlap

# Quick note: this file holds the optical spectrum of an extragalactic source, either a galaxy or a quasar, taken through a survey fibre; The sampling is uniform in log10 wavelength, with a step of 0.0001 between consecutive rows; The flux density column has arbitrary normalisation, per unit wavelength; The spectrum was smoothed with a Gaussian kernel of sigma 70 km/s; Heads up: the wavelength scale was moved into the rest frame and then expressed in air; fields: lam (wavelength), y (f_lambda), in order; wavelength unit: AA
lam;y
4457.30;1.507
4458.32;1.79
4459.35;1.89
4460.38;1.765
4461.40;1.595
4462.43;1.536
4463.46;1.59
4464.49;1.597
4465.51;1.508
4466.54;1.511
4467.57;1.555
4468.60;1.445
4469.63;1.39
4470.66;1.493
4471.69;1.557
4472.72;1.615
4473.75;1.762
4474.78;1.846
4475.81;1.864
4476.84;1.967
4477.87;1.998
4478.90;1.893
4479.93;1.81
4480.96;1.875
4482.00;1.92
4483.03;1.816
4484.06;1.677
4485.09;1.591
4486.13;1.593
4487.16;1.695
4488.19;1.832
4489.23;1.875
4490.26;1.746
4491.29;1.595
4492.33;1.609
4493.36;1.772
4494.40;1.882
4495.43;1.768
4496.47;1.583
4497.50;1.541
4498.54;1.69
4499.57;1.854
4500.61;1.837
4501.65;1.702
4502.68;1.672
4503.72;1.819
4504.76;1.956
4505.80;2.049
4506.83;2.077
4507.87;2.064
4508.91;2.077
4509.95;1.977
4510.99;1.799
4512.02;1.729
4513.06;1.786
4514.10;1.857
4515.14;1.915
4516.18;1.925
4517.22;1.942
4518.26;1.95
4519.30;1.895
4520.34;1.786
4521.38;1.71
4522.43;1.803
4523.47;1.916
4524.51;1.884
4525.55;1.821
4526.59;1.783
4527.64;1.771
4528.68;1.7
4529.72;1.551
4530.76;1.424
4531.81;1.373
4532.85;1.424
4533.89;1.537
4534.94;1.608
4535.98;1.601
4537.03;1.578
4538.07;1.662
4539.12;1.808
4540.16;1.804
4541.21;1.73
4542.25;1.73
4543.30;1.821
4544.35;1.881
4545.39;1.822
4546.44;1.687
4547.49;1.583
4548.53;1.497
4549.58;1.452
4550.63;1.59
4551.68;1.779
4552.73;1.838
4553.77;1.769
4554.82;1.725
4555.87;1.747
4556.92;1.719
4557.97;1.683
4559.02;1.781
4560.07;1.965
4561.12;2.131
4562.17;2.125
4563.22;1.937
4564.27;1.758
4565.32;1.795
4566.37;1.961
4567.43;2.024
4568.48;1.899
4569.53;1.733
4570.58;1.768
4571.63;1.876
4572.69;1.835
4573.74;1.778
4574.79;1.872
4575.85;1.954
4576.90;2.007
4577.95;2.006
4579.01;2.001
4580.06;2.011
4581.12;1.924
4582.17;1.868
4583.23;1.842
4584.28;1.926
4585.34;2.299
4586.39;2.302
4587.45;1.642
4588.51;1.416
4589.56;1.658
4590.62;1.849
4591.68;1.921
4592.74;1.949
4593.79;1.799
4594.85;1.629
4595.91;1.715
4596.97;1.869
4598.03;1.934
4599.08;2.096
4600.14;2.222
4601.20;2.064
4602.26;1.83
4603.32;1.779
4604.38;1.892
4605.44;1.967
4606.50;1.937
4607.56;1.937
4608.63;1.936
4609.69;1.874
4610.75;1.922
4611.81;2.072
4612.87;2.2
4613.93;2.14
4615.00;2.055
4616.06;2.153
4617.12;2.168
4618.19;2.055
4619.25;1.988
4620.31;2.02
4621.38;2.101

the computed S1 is 1.8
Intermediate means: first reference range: 1.82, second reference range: 1.9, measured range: 1.71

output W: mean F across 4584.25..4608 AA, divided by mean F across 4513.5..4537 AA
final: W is 1.10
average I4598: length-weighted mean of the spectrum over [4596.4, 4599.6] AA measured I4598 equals 1.97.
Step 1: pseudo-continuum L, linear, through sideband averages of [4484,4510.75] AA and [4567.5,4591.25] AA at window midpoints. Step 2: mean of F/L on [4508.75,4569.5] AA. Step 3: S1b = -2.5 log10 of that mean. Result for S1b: 0.04 mag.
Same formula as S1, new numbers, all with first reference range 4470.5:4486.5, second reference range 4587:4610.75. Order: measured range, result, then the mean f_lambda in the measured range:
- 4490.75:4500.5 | 0.4 AA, 1.71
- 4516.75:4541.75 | 1.4 AA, 1.71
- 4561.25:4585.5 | -1.0 AA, 1.92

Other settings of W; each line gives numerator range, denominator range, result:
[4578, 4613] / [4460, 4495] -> 1.13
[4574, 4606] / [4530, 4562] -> 1.12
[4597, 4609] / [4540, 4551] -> 1.16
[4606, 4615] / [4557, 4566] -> 1.06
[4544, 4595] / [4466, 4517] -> 1.04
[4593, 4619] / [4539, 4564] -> 1.11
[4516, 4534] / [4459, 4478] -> 1.05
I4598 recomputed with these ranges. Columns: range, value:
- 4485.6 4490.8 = 1.75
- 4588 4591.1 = 1.64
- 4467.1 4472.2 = 1.49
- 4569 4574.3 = 1.8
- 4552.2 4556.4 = 1.77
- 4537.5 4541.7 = 1.75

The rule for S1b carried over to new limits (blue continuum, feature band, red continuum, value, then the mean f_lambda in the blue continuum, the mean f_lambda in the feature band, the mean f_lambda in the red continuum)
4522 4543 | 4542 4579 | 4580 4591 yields -0.02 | 1.68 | 1.82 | 1.88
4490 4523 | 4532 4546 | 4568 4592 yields 0.10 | 1.82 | 1.69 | 1.89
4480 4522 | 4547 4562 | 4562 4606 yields 0.07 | 1.81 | 1.74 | 1.9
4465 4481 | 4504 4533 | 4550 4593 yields -0.03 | 1.69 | 1.82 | 1.87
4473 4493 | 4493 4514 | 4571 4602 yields -0.01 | 1.79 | 1.83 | 1.9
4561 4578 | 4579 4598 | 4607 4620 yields 0.05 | 1.9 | 1.87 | 2.04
